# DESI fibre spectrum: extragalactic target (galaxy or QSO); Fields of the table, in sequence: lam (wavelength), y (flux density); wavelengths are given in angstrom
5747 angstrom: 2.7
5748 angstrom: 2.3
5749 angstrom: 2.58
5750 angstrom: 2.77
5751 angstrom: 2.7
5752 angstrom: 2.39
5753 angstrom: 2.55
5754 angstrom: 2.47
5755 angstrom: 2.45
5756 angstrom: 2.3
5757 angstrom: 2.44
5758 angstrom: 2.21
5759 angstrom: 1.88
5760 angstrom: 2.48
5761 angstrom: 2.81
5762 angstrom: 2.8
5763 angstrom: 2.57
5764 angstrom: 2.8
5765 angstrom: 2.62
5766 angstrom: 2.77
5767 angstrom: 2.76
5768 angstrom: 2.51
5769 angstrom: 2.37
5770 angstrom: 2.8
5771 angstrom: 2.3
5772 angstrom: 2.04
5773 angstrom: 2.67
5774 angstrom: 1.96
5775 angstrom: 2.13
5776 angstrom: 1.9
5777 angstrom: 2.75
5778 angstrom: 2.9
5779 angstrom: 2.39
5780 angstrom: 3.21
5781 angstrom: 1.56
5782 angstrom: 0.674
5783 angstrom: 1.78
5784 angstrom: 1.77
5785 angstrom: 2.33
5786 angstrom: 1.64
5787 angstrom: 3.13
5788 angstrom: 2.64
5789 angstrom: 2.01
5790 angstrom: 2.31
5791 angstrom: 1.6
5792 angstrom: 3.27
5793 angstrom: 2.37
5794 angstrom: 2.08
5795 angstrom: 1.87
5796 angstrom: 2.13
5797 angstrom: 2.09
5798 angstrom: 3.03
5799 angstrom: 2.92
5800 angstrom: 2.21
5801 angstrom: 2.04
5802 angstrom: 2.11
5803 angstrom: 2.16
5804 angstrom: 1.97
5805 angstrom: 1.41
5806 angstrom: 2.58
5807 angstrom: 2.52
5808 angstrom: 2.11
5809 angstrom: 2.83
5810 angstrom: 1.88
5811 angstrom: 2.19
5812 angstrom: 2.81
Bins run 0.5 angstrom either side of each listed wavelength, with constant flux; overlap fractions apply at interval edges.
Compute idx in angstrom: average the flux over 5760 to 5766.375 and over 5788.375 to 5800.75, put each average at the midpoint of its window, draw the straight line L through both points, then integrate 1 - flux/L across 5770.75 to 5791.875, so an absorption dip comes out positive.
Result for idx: 2.5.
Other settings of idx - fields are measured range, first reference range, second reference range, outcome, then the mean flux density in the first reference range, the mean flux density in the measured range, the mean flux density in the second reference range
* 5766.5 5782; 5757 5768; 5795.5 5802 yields 0.89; 2.56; 2.36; 2.38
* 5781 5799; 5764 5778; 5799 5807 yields 0.82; 2.46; 2.16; 2.15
